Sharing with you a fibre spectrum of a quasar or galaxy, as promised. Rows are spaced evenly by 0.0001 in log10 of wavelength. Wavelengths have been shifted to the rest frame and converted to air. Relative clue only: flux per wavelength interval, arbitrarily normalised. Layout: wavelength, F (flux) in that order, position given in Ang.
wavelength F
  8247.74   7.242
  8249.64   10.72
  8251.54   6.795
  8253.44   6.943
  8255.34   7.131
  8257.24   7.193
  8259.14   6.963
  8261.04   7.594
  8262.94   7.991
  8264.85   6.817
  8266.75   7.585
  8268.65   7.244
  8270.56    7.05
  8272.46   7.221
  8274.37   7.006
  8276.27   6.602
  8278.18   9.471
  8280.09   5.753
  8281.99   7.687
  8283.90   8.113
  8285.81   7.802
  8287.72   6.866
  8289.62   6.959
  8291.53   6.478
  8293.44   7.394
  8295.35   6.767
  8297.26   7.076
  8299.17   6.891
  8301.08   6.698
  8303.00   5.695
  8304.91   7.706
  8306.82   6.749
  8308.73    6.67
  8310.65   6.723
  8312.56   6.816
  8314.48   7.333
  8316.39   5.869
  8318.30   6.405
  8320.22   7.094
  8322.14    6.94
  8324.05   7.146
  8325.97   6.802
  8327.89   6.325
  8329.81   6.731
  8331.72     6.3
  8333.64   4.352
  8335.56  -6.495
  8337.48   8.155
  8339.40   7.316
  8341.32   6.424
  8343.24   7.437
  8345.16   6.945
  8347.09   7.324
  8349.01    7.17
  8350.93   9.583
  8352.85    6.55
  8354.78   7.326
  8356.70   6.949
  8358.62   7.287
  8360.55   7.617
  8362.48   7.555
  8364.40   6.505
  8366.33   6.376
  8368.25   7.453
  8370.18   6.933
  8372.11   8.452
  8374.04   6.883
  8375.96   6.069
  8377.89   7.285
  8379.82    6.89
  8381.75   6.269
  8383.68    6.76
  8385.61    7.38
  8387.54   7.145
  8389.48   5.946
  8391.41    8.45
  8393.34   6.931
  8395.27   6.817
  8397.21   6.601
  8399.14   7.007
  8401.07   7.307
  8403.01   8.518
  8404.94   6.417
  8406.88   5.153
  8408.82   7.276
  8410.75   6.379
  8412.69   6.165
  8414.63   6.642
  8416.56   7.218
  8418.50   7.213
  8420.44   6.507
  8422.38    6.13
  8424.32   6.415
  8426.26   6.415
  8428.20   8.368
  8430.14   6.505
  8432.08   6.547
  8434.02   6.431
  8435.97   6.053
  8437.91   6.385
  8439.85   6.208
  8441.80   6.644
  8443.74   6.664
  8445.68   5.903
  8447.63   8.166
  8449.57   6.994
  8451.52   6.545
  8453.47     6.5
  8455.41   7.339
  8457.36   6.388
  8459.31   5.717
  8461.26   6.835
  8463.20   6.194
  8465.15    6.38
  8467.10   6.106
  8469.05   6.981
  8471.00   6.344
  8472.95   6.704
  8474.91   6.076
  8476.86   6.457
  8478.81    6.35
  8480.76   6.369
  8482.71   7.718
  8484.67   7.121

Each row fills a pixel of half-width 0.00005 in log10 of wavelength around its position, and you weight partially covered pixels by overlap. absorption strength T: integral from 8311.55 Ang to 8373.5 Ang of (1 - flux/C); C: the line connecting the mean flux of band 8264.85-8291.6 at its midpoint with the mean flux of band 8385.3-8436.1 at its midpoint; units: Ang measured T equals 4.0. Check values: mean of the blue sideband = 7.29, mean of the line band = 6.6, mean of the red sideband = 6.82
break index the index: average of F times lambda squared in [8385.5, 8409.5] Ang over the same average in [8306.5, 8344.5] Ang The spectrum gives 1.2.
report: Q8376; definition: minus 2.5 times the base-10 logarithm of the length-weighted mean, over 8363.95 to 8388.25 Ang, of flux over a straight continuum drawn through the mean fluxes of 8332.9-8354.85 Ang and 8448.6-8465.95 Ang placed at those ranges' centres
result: -0.14 mag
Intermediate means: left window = 5.97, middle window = 6.96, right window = 6.55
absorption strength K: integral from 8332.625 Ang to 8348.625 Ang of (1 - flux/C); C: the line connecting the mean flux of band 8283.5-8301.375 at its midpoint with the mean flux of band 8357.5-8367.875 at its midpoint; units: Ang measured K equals 4.1 Ang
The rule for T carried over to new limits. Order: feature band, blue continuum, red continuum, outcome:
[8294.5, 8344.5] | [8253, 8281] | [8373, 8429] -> 6.1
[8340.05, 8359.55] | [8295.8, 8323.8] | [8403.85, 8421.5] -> -1.8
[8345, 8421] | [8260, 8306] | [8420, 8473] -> -2.4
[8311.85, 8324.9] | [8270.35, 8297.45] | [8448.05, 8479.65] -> 0.5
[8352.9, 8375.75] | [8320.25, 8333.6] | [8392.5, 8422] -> -1.6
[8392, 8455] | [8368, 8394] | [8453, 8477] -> 0.2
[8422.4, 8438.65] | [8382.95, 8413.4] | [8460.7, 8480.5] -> 0.2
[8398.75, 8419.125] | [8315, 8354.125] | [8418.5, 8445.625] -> -1.1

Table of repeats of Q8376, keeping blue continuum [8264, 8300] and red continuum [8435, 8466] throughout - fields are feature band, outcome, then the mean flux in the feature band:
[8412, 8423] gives 0.002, 6.68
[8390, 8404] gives -0.088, 7.33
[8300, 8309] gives 0.064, 6.71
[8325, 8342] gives 0.349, 5.08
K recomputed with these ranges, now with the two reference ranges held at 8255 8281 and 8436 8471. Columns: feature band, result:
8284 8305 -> 0.61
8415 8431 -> -0.39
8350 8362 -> -1.06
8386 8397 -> -0.40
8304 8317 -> 0.45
